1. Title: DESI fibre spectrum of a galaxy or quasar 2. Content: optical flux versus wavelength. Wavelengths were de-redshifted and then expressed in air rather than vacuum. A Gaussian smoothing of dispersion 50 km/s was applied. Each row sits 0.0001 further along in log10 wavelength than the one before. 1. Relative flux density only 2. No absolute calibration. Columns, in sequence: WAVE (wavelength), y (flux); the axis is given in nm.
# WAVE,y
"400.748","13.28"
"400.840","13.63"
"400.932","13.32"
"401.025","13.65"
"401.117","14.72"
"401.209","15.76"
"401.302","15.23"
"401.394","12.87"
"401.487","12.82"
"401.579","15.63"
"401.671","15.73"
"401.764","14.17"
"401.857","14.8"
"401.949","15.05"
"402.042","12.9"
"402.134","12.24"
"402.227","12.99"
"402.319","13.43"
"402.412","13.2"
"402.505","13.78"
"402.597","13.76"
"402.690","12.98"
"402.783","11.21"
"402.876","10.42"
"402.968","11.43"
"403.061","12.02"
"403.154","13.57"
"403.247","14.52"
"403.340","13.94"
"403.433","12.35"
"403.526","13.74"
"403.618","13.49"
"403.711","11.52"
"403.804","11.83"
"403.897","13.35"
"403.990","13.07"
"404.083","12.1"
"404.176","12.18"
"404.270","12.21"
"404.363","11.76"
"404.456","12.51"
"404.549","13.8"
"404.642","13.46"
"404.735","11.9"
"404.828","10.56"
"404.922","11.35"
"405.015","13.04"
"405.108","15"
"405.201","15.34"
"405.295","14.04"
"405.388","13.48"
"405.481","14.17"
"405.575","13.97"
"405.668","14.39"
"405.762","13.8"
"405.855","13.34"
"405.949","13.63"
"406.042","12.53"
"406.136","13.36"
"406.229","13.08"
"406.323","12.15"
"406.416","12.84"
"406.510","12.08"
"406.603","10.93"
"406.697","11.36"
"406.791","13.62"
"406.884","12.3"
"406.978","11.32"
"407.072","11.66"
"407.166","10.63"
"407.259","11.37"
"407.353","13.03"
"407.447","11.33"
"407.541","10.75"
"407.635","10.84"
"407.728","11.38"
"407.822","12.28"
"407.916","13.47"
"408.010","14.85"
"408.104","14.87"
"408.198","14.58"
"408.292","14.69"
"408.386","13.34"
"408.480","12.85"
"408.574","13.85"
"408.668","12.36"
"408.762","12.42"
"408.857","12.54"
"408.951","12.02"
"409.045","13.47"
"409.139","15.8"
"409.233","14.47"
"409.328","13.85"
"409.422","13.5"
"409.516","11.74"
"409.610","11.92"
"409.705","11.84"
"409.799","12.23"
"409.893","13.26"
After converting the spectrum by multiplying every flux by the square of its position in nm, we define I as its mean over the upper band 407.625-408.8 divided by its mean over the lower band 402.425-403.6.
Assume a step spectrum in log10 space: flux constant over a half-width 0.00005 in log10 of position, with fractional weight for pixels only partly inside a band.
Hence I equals 1.06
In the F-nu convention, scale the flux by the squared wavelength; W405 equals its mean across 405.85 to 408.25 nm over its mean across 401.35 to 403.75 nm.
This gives 0.96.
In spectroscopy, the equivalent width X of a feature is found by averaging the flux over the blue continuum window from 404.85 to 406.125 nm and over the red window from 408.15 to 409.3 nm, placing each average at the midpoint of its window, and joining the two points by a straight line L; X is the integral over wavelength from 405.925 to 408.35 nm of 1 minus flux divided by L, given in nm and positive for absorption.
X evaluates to 0.19 nm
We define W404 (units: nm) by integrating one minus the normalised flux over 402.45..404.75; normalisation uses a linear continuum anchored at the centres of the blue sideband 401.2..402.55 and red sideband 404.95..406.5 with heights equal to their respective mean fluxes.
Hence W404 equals 0.185 nm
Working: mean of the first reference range 14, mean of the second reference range 13.6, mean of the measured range 12.7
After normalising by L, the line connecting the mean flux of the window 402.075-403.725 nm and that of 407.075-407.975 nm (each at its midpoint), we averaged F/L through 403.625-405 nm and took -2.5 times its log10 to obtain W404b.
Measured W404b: 0.02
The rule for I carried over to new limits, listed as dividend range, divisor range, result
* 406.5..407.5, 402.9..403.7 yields 0.92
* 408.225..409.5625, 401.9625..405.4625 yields 1.07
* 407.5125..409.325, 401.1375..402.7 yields 0.98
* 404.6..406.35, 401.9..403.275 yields 1.05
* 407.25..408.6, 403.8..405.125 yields 1.05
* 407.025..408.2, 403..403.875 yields 0.97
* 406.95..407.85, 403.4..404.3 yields 0.93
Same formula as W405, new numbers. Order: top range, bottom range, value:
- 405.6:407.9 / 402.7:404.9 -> 1.00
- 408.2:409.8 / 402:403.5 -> 1.06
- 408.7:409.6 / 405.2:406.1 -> 0.98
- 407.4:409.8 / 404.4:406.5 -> 1.00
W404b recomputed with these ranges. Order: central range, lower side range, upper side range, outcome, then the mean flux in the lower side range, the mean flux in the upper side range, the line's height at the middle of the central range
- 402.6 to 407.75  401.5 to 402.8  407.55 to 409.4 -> 0.08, 13.7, 13.3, 13.5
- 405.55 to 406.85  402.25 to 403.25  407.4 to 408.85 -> -0.01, 12.7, 12.9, 12.8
